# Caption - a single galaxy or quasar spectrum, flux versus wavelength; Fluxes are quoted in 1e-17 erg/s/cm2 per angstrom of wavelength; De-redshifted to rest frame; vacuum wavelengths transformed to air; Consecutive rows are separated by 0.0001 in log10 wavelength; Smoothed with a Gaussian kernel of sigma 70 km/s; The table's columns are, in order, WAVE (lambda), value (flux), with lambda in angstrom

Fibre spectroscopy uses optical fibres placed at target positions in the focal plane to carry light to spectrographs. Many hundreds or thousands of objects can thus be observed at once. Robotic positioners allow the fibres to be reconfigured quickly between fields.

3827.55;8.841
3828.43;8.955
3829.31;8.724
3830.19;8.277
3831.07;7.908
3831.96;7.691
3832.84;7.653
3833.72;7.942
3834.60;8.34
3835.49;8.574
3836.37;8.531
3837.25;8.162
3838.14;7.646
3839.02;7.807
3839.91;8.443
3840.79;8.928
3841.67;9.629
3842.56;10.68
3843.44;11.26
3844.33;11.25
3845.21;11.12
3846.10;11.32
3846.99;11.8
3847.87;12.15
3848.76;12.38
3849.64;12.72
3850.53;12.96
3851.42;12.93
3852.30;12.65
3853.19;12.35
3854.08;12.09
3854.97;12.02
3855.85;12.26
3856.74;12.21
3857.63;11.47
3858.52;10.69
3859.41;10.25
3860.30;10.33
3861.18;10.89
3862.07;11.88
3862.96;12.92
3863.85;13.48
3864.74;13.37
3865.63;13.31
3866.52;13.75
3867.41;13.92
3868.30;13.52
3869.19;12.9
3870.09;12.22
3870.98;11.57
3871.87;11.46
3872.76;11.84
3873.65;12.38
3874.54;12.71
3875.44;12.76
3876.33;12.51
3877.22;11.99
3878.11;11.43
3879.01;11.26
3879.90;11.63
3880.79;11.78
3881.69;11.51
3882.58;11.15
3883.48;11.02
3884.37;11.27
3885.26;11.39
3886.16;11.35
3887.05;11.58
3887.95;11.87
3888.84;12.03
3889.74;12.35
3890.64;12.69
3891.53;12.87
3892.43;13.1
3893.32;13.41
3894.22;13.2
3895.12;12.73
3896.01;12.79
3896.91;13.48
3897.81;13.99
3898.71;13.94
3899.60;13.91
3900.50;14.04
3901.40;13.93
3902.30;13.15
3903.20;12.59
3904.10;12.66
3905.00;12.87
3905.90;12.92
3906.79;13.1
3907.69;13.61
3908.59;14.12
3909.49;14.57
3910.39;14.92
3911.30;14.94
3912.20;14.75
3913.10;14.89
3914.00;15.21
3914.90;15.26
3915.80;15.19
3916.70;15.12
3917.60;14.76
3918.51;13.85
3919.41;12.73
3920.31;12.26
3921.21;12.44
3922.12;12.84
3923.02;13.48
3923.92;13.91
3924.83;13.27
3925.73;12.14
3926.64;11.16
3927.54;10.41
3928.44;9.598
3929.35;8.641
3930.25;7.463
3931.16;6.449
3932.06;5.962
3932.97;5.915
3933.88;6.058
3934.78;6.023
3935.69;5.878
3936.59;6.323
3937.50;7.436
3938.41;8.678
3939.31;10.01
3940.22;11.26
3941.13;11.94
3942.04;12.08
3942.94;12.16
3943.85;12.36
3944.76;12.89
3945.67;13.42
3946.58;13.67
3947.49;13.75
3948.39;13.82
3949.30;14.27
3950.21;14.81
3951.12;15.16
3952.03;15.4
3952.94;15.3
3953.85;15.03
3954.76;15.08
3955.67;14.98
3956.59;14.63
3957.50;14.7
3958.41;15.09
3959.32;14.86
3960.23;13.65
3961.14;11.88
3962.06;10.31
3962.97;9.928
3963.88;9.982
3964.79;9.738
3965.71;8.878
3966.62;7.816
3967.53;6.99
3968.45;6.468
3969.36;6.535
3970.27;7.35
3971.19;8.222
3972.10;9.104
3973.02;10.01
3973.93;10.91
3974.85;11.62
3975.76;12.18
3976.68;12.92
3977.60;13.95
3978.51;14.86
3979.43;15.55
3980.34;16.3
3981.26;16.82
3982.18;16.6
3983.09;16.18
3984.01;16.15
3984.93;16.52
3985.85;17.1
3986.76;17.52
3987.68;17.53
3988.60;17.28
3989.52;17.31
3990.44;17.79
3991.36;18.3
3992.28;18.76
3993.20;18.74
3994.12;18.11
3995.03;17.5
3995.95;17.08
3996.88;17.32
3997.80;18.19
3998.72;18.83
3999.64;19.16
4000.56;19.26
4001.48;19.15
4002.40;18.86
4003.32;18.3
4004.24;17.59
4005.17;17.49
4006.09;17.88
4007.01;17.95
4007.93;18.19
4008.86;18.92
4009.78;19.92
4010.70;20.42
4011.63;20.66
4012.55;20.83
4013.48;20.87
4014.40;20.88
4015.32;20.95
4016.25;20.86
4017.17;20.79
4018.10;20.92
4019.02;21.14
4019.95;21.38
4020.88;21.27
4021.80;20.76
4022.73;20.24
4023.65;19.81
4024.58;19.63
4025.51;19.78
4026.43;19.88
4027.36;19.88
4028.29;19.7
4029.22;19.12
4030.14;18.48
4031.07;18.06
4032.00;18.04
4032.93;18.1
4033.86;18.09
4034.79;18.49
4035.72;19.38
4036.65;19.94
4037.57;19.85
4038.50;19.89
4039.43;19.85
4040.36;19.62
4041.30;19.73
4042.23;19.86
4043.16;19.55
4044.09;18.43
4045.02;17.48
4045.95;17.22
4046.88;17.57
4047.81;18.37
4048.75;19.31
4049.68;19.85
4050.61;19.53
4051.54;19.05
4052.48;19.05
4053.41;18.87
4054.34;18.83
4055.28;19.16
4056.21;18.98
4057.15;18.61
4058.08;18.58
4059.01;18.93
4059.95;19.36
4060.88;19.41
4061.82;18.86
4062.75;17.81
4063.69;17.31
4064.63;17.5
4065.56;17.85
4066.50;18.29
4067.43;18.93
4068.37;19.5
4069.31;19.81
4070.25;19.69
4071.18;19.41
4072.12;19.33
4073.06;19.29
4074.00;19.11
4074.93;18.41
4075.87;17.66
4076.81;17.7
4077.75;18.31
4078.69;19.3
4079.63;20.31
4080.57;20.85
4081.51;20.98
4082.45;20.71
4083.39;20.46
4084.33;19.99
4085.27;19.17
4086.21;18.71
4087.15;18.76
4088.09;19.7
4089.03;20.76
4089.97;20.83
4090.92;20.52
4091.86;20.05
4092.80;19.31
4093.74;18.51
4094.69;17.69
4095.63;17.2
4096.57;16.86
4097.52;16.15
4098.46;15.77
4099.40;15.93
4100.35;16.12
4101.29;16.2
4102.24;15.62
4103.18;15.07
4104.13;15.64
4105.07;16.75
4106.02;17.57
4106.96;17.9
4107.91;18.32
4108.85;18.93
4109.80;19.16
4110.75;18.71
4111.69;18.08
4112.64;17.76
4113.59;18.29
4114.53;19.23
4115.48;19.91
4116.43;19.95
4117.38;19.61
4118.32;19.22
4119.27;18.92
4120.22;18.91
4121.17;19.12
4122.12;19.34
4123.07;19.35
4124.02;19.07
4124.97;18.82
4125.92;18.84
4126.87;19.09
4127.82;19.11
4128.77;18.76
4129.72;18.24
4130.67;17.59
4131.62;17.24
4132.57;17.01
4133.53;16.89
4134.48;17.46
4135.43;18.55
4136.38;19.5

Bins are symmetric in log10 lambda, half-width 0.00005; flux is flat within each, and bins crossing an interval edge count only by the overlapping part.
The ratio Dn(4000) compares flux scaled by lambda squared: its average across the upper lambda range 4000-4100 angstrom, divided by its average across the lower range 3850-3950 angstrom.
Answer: 1.70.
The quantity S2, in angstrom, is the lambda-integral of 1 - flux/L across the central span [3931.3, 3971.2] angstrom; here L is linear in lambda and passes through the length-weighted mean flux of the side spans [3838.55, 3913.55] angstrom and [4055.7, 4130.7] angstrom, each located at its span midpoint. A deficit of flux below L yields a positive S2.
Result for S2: 9.5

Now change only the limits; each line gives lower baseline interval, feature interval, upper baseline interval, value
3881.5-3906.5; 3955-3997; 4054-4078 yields 5.1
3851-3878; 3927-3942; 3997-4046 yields 7.1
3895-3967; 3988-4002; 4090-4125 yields -3.6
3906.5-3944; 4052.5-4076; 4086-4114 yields -3.2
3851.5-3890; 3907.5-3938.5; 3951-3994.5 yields 3.3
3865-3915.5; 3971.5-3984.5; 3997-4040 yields 2.8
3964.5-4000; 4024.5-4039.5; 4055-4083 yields -1.9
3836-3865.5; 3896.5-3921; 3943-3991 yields -3.4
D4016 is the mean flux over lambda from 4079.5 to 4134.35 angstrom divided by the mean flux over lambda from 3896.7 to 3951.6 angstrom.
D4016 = 1.52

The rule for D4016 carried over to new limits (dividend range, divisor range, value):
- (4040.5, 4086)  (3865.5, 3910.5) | 1.50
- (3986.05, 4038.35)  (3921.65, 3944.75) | 1.97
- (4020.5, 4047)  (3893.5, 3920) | 1.39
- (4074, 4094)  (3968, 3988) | 1.49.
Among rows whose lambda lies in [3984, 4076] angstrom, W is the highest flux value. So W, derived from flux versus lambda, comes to 21.38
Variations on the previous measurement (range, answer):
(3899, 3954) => 15.4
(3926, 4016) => 20.95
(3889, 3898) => 13.99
